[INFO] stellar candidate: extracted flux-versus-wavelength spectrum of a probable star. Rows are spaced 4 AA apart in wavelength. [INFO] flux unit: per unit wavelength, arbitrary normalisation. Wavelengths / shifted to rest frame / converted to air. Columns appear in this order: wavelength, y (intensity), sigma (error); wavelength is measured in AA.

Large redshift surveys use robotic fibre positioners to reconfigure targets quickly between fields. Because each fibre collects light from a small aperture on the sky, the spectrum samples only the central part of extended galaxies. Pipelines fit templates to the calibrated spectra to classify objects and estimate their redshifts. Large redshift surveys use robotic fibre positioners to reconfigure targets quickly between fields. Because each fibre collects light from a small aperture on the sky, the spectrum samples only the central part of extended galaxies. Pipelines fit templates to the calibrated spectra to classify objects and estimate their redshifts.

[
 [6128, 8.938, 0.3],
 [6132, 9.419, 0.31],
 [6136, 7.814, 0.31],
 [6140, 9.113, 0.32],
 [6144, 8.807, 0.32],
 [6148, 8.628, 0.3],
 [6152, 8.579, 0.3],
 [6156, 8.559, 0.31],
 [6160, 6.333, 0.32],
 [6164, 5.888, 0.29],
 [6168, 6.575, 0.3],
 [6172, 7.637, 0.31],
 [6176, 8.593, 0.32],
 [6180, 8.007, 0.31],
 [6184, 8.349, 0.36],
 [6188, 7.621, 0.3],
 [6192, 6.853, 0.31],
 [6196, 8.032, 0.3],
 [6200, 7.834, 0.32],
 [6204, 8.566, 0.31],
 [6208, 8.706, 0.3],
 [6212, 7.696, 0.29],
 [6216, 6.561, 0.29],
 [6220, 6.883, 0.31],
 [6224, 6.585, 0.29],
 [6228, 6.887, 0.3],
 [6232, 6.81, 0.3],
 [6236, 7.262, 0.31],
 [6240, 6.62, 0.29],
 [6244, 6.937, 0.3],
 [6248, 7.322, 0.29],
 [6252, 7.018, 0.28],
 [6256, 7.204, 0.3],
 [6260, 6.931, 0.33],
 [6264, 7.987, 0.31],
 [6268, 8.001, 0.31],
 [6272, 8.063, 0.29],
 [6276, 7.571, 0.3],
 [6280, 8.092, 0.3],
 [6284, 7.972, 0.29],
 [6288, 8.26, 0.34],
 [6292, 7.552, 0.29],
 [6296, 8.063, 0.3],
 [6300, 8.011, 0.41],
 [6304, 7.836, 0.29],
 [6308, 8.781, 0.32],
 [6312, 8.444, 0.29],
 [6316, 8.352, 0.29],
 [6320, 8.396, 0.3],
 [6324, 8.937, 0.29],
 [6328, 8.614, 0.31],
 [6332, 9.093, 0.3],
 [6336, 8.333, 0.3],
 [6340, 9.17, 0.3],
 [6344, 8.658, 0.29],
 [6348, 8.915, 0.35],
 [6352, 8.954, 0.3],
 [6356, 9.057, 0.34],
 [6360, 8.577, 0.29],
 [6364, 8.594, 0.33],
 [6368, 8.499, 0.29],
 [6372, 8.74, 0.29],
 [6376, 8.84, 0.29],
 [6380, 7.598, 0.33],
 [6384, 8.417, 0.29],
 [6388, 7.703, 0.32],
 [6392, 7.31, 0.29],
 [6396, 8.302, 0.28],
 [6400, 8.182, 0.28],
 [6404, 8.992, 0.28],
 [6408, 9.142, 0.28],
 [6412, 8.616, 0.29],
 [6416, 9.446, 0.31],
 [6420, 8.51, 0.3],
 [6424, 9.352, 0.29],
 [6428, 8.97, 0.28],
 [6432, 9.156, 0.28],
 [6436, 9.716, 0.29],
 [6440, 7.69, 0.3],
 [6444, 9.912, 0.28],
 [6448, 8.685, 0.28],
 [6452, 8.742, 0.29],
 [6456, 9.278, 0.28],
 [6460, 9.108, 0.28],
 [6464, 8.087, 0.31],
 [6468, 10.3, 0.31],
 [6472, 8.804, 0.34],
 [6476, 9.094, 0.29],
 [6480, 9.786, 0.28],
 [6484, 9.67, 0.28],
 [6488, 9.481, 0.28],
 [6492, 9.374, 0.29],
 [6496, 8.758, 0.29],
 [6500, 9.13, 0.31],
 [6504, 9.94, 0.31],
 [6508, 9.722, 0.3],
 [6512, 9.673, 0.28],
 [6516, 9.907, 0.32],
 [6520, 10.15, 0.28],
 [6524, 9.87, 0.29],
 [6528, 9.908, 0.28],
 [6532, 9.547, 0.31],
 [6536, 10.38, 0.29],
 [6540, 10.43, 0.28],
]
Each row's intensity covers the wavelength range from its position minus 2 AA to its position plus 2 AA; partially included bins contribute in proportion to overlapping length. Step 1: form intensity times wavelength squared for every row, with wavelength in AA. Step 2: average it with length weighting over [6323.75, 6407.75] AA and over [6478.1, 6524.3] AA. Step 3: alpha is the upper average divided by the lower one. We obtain 1.2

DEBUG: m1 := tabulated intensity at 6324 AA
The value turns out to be 8.937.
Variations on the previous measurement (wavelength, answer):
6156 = 8.559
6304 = 7.836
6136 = 7.814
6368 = 8.499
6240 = 6.62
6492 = 9.374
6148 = 8.628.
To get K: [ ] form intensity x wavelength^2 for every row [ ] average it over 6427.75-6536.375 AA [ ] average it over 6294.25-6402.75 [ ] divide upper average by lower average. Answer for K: 1.2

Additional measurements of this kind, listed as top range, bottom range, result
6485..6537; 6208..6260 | 1.50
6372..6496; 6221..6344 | 1.19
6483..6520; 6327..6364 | 1.14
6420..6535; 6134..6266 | 1.35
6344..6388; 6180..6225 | 1.18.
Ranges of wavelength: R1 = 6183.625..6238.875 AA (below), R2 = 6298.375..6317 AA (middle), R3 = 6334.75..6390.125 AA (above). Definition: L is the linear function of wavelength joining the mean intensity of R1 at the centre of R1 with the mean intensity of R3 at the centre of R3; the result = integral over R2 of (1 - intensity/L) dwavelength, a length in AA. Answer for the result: -0.3 AA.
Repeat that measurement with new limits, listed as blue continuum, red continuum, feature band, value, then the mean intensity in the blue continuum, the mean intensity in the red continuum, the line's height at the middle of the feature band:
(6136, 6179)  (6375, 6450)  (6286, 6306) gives 0.9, 7.87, 8.66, 8.3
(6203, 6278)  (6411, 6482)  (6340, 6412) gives -0.4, 7.33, 9.08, 8.48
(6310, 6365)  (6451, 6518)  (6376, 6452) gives 3.3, 8.72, 9.35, 9.05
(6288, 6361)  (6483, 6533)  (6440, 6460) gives 0.6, 8.53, 9.63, 9.28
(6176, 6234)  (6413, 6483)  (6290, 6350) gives -1.3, 7.56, 9.1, 8.29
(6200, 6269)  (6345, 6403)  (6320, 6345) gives -2.1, 7.3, 8.42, 8.09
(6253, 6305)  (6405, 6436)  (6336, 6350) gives -0.8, 7.8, 9.07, 8.37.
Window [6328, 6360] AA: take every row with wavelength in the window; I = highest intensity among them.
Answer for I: 9.17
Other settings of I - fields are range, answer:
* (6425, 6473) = 10.3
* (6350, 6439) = 9.716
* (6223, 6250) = 7.322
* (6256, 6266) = 7.987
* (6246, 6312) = 8.781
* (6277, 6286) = 8.092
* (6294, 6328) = 8.937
